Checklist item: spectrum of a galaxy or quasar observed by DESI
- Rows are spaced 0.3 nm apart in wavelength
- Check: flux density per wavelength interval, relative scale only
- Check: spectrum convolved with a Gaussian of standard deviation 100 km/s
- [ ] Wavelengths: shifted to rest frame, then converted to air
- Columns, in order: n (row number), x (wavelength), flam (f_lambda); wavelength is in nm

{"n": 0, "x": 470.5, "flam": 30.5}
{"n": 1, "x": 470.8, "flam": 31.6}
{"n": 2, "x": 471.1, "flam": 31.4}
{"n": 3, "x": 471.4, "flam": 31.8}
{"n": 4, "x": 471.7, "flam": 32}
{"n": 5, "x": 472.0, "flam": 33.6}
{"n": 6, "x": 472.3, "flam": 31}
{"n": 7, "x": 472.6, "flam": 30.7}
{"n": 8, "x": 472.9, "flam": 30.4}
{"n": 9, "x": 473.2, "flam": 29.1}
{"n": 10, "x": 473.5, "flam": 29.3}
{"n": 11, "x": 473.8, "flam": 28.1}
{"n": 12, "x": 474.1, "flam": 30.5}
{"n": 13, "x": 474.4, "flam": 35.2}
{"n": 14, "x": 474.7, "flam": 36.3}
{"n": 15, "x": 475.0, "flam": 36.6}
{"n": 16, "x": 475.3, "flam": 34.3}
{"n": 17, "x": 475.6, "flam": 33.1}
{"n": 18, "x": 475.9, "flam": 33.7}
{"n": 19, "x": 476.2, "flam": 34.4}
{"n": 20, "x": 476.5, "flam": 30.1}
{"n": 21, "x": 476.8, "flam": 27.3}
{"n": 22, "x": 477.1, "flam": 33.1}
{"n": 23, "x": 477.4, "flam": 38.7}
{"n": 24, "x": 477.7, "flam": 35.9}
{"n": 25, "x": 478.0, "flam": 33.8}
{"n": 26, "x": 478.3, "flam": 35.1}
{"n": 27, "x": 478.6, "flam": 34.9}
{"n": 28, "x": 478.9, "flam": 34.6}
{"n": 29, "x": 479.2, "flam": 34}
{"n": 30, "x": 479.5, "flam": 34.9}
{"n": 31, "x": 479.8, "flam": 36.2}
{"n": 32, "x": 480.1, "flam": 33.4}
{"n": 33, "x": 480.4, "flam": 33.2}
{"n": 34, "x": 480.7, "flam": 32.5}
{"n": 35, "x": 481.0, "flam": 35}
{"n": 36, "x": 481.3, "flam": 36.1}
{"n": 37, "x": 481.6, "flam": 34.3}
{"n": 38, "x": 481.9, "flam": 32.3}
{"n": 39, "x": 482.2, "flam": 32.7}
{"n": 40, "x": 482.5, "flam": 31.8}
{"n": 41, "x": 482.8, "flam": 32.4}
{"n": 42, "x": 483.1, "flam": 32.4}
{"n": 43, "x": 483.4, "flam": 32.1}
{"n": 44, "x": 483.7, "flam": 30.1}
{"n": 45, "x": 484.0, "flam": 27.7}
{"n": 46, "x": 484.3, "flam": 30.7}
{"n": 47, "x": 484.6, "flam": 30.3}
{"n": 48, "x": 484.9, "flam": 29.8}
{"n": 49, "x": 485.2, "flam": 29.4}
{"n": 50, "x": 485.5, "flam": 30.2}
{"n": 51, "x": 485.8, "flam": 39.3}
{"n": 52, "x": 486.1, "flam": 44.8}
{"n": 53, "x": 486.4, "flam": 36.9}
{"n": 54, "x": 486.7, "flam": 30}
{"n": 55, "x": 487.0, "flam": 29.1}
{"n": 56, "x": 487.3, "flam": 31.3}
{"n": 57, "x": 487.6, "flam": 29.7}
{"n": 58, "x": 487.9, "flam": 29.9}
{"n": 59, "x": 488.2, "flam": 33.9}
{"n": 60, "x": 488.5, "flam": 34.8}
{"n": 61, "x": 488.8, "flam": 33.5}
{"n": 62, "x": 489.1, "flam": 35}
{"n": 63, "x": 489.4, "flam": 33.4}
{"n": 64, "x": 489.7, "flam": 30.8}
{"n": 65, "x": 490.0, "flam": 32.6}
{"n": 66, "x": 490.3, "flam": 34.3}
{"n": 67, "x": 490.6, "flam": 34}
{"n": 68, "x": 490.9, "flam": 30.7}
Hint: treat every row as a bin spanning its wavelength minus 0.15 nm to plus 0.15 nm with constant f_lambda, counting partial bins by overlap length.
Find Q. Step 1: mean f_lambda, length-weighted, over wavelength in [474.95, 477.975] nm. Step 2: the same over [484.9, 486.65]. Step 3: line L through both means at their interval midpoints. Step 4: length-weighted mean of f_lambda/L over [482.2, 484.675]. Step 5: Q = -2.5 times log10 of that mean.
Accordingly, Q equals 0.124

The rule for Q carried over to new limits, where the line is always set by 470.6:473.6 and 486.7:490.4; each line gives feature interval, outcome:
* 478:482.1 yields -0.09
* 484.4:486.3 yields -0.06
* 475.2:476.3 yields -0.08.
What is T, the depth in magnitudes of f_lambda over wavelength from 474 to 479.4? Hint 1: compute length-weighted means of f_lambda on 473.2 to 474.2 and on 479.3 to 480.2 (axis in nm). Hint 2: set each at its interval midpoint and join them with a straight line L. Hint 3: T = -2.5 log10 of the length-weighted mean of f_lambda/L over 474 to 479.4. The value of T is -0.07 mag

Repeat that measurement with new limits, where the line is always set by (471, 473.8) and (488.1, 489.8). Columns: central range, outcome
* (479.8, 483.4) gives -0.031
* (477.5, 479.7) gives -0.096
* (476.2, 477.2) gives 0.033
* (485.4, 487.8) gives -0.022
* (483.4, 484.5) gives 0.101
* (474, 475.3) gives -0.116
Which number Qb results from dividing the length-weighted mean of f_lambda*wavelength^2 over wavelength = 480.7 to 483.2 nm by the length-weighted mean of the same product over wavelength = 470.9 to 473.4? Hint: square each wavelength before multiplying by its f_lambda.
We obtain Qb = 1.1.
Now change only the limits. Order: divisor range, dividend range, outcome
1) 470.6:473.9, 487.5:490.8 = 1.14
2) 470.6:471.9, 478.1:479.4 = 1.13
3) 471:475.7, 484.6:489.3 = 1.09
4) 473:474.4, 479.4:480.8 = 1.17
